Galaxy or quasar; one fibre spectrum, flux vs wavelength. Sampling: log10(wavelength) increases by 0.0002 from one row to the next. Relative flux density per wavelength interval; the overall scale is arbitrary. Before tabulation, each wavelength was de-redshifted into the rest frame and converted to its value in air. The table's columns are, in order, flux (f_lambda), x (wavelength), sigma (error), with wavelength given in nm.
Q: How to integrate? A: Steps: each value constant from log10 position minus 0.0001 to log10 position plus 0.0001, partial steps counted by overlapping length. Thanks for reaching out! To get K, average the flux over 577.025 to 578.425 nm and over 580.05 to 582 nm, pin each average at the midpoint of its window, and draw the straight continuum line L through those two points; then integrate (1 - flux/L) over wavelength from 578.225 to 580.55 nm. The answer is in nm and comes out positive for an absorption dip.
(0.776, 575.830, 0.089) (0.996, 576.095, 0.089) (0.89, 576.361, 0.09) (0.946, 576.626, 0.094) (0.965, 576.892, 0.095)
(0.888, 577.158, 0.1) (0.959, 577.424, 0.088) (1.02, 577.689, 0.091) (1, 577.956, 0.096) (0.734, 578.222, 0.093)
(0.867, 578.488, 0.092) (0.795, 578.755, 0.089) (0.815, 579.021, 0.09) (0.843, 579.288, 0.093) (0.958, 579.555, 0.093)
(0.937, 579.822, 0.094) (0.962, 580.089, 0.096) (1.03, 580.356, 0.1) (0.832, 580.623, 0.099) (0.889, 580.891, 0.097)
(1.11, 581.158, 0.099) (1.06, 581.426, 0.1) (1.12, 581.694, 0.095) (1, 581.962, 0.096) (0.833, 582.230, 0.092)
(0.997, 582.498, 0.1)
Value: 0.17 nm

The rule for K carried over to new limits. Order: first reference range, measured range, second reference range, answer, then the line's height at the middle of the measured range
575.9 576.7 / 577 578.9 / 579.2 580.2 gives 0.07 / 0.929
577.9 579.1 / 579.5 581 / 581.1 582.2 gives 0.03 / 0.952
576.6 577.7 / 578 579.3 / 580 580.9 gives 0.17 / 0.942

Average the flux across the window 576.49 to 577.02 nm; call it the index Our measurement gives 0.955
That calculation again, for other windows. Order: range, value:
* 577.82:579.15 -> 0.842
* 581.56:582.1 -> 1.06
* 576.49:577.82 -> 0.956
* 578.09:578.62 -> 0.801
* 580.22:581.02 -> 0.917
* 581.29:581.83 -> 1.09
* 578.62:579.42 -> 0.817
